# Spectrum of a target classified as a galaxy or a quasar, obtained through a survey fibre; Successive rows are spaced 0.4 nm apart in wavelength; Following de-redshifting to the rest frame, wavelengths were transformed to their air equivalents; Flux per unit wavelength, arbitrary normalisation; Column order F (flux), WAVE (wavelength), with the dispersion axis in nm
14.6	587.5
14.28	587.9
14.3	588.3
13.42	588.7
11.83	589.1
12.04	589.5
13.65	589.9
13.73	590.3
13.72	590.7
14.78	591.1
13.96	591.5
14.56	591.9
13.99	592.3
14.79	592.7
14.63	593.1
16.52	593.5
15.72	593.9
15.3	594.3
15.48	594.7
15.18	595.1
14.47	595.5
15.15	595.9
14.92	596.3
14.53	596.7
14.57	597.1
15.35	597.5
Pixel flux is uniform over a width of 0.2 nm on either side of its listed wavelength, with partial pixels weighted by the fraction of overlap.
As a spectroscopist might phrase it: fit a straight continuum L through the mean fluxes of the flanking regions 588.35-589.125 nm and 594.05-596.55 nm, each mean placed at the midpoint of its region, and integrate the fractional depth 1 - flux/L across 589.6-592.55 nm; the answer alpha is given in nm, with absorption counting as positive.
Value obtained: -0.037 nm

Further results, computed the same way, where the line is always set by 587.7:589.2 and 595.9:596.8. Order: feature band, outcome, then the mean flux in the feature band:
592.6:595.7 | -0.17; 15.3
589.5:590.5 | 0.03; 13.4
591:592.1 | -0.03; 14.4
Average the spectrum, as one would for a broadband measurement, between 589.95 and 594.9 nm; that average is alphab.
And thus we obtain 14.7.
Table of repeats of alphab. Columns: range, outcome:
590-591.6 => 14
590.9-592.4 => 14.3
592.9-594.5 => 15.5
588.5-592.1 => 13.5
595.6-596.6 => 14.9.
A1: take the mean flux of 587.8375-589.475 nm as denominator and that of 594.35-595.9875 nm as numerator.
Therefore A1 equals 1.1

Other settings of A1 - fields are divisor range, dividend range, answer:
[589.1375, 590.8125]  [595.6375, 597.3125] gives 1.13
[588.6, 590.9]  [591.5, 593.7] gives 1.14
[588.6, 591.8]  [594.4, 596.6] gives 1.12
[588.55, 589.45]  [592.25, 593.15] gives 1.16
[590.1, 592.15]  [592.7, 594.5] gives 1.09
